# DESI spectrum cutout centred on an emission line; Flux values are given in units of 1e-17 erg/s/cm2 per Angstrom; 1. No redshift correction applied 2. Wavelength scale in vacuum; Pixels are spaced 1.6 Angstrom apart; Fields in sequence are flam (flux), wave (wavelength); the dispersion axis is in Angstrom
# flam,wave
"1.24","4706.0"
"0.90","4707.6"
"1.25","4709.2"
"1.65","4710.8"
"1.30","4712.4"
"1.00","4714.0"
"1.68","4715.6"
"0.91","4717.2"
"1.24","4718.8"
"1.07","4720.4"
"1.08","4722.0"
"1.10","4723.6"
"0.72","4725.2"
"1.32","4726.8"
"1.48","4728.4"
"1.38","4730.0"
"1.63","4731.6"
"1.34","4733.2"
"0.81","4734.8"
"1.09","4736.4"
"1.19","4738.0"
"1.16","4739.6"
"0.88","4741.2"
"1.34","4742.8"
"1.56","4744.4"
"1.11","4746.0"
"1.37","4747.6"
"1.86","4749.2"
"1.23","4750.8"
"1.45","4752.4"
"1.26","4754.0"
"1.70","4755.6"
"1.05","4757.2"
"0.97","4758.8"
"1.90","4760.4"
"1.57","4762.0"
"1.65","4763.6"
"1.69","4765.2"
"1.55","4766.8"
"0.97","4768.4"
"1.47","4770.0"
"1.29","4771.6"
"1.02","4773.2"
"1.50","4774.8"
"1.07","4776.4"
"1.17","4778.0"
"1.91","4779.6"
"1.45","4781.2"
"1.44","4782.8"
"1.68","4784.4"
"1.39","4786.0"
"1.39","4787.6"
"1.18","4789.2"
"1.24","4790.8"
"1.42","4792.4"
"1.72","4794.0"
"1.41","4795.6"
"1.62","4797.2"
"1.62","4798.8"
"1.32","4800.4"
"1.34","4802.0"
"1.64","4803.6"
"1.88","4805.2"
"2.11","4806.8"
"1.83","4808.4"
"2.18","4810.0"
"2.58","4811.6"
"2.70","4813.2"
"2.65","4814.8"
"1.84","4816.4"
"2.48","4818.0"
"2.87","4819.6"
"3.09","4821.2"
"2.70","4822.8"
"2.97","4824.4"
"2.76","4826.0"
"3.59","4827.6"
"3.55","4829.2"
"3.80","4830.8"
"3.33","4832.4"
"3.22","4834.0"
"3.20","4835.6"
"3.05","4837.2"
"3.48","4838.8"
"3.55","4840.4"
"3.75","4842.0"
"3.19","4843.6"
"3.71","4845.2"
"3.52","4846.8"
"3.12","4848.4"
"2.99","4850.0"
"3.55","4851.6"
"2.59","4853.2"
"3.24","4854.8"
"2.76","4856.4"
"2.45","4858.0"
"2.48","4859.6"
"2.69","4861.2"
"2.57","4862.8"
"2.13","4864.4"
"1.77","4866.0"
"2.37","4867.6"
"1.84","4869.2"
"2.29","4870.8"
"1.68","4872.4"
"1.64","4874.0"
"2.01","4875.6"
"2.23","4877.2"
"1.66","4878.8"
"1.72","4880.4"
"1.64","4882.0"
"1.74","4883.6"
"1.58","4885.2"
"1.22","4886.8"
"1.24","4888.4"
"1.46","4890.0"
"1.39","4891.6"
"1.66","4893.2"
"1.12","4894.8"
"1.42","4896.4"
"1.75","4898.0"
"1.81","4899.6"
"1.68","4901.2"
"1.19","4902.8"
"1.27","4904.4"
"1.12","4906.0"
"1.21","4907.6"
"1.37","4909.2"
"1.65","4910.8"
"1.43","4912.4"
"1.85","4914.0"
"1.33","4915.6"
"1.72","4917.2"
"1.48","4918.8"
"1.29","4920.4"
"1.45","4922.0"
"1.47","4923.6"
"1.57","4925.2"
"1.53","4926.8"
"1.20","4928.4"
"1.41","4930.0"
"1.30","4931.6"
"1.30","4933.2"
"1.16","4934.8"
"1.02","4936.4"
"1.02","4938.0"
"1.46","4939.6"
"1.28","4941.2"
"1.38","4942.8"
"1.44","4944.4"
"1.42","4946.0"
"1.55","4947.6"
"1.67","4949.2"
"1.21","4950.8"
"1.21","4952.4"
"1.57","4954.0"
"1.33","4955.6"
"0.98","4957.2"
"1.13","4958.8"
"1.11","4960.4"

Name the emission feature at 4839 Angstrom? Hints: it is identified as Mg II 2798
